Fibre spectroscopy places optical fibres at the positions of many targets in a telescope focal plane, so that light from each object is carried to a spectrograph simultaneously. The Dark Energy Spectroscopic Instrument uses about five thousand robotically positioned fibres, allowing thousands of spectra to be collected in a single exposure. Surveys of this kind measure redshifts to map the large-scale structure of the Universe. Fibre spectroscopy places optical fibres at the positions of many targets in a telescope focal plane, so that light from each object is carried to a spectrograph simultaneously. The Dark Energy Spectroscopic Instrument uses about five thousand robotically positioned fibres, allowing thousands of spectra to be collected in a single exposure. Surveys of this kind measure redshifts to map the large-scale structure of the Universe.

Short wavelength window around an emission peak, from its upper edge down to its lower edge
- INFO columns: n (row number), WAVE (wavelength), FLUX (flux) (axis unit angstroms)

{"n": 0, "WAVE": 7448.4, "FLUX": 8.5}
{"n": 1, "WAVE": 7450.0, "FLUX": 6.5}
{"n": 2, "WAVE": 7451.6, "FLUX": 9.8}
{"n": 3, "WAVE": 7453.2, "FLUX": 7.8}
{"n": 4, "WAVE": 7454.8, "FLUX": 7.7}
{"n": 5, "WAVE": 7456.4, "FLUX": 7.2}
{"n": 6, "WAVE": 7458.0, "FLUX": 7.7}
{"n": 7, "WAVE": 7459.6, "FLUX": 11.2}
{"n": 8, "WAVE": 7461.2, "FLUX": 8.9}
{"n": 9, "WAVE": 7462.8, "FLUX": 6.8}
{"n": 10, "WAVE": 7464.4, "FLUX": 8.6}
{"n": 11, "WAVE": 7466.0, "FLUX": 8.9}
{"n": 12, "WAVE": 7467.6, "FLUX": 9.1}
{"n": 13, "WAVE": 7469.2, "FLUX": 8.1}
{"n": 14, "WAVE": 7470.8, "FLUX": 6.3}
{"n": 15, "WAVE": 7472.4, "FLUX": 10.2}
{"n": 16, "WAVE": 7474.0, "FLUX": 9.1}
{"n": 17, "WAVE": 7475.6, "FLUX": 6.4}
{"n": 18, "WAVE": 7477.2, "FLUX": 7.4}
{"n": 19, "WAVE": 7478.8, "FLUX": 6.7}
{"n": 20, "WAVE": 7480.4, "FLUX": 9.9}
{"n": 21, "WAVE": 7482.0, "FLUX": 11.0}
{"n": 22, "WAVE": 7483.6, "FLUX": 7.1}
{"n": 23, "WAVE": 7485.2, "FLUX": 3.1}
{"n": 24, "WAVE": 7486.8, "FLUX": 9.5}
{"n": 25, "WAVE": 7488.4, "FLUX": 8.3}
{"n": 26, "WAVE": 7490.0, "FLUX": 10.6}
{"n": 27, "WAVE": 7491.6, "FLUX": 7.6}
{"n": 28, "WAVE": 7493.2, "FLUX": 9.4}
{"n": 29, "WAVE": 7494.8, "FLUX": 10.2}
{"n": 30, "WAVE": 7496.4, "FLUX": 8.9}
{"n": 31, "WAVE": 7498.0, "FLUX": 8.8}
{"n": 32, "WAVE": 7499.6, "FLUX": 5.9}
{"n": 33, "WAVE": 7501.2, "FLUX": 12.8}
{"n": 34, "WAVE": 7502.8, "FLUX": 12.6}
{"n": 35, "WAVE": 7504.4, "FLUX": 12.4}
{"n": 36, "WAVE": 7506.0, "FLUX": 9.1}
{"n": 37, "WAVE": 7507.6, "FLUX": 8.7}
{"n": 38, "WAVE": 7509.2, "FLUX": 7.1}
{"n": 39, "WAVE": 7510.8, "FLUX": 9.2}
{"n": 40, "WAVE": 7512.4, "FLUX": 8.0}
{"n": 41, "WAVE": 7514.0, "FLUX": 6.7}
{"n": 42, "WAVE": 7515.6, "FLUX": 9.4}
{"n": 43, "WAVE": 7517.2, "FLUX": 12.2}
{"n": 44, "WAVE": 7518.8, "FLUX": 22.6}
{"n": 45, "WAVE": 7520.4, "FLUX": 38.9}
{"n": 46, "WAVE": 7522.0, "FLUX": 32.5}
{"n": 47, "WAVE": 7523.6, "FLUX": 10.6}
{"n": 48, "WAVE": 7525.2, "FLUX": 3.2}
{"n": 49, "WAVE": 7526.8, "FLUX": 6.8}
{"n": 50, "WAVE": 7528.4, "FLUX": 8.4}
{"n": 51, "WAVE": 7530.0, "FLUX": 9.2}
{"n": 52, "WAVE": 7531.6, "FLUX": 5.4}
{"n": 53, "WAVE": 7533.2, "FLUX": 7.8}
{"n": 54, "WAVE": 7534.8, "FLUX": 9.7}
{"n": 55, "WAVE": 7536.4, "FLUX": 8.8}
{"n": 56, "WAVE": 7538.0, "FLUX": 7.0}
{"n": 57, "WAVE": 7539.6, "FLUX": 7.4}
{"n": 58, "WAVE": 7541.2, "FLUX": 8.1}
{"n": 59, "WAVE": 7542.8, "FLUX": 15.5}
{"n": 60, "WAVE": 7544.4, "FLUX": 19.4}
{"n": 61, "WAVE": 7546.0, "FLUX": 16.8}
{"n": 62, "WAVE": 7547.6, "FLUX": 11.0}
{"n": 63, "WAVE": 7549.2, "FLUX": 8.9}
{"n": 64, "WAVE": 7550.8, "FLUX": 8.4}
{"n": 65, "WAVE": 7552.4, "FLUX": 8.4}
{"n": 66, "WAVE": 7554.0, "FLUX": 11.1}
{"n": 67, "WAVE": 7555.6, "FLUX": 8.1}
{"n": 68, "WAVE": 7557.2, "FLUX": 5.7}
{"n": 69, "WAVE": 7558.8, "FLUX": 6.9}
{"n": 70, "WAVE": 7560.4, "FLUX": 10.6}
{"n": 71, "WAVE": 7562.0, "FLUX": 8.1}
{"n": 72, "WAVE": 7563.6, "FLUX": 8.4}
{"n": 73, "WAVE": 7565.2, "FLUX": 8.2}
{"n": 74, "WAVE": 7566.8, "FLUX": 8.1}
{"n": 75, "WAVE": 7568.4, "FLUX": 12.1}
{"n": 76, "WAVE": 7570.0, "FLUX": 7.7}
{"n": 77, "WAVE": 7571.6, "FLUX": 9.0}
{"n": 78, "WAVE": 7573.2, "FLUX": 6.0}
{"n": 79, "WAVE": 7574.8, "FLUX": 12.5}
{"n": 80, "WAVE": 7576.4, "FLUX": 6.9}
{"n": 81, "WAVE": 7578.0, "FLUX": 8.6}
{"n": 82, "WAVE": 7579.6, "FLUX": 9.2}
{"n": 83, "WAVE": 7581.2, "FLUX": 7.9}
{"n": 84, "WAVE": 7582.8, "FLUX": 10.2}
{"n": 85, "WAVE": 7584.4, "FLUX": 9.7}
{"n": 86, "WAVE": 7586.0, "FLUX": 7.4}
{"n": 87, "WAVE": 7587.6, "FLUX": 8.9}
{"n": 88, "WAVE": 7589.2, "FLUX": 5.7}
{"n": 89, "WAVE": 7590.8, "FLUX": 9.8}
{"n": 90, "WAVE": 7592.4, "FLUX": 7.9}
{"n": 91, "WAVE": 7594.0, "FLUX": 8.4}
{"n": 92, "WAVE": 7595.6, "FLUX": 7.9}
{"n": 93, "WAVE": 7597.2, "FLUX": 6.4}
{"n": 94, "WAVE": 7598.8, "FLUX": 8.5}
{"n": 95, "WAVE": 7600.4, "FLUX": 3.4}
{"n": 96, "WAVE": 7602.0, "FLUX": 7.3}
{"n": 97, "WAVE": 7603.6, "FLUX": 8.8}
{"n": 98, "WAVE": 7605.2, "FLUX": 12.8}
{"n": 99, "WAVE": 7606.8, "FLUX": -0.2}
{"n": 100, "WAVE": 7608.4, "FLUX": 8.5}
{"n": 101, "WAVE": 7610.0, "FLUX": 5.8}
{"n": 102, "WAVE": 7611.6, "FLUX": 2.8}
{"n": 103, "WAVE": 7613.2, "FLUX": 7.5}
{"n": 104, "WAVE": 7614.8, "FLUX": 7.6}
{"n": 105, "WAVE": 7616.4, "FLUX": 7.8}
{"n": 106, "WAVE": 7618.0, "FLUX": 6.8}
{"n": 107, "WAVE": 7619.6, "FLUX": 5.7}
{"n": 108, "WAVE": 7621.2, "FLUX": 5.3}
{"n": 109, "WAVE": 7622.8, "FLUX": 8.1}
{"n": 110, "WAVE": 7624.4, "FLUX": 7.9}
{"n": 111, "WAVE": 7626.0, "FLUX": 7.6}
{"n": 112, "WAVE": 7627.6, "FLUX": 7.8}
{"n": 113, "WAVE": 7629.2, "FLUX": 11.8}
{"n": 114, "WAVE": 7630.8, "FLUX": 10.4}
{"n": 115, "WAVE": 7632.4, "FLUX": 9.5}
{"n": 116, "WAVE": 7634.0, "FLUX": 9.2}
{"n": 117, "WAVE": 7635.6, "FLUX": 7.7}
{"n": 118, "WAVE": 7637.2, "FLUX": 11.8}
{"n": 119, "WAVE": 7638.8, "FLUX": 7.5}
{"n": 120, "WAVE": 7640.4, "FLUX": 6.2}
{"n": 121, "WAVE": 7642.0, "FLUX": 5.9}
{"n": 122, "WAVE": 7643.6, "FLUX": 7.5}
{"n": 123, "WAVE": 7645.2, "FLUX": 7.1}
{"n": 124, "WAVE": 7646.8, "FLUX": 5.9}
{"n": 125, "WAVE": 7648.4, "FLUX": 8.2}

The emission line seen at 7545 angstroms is [N II]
